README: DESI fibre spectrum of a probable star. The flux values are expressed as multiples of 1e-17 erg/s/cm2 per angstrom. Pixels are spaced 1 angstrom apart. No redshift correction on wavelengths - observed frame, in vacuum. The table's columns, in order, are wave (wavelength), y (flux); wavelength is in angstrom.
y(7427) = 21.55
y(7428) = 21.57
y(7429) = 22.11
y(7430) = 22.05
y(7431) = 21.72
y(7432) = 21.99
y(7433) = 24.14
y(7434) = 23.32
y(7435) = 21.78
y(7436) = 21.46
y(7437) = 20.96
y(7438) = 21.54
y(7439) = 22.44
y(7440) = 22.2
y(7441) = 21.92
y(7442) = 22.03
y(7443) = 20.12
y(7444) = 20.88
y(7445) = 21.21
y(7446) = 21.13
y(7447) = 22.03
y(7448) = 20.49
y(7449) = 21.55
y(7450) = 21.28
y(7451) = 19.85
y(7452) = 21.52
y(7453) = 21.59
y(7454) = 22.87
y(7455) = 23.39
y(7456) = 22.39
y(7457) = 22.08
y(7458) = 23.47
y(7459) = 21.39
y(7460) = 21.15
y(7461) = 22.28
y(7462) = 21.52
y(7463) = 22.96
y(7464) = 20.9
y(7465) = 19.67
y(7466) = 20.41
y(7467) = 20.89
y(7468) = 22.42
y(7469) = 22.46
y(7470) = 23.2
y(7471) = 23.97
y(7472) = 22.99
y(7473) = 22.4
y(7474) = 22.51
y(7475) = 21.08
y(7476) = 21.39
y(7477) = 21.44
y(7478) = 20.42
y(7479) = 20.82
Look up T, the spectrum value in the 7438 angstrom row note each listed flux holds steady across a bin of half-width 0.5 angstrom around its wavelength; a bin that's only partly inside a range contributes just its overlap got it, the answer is 21.54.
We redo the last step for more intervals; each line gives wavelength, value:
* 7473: 22.4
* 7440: 22.2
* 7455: 23.39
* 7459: 21.39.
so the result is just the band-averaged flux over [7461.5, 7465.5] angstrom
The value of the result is 21.3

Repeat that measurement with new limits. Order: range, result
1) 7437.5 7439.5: 22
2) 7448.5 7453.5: 21.2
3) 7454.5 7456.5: 22.9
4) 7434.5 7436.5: 21.6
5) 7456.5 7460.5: 22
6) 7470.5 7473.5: 23.1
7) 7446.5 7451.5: 21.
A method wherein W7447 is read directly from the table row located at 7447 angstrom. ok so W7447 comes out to 22.03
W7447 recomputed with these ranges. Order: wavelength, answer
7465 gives 19.67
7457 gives 22.08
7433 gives 24.14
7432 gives 21.99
